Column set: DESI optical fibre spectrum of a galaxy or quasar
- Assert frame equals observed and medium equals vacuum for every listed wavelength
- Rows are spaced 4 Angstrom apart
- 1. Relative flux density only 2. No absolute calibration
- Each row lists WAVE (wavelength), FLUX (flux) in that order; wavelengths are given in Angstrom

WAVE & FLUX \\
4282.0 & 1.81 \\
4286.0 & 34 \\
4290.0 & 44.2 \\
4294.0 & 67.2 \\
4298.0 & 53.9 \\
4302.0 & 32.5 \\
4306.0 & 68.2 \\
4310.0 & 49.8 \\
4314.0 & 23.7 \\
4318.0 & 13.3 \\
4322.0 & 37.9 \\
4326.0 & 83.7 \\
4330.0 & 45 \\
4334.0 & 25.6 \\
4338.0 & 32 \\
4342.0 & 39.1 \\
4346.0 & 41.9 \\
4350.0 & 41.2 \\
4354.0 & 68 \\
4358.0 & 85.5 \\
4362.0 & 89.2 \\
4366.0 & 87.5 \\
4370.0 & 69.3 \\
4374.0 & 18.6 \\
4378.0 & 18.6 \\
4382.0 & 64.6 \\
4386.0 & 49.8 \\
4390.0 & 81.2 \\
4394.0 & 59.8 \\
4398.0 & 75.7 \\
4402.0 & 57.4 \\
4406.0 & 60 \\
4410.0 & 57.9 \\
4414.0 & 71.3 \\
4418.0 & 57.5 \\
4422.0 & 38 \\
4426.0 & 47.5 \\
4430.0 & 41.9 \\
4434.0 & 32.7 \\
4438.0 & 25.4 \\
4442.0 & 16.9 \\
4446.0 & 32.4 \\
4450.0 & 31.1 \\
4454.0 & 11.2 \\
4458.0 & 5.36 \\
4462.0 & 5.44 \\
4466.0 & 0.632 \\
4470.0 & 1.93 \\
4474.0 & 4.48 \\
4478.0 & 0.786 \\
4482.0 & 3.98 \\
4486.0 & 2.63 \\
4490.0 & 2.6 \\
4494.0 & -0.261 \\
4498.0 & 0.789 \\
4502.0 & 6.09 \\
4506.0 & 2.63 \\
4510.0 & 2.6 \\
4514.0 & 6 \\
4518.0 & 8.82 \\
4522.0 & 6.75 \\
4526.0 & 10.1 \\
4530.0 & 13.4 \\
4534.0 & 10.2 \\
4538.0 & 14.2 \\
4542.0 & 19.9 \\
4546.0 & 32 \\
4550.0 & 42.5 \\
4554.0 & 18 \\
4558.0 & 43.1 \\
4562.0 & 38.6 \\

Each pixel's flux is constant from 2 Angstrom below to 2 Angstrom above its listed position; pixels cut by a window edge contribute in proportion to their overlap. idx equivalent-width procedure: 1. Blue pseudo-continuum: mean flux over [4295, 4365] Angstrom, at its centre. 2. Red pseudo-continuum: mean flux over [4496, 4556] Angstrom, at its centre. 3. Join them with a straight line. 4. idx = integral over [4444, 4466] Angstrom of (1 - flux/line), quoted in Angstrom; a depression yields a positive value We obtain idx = 9.3 Angstrom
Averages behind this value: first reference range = 49.7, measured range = 15.6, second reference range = 12.9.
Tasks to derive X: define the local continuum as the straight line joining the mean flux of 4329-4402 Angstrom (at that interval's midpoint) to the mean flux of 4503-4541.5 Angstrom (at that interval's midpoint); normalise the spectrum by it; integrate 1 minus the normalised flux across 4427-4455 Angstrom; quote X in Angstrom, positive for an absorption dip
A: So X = 3.9 Angstrom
